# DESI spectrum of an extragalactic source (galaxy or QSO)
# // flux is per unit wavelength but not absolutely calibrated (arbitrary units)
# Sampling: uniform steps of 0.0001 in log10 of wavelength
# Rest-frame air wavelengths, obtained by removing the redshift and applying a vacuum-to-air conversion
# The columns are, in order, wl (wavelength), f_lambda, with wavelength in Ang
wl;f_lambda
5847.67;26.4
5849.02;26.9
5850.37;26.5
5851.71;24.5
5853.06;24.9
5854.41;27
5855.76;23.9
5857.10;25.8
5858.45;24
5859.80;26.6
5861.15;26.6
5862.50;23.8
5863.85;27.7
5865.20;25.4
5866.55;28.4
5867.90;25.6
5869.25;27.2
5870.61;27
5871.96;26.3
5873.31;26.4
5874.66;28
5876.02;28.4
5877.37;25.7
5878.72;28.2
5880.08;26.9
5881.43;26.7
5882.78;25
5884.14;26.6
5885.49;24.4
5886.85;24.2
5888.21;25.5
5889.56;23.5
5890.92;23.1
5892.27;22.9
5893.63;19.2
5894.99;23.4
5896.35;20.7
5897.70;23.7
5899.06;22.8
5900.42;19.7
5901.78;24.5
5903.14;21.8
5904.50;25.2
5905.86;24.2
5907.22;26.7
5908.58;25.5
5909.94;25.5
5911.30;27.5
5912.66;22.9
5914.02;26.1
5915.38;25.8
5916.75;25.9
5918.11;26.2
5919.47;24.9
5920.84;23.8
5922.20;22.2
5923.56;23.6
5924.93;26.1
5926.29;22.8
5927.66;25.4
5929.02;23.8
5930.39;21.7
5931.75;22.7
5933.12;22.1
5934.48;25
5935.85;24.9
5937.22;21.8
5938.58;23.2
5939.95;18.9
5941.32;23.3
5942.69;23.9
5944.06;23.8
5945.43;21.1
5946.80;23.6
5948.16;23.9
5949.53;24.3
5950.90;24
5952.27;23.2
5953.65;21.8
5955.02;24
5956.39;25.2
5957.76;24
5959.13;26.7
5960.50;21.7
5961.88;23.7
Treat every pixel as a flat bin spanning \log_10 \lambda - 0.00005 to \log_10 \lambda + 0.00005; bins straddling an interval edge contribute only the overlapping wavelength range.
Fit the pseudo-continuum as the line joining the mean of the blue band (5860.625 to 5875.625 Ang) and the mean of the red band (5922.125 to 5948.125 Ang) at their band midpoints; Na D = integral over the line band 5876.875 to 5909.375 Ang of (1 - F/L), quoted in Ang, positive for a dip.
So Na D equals 1.5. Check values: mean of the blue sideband 26.6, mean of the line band 24.2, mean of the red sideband 23.2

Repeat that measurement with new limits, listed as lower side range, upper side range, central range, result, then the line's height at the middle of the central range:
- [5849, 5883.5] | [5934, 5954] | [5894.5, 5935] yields 0.4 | 24.3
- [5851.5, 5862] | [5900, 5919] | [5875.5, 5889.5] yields -0.5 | 25.2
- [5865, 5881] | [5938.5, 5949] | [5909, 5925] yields -0.4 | 24.3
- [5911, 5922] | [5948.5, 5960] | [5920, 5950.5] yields 1.7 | 24.6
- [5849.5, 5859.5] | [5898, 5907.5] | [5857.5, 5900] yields -1.5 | 24.4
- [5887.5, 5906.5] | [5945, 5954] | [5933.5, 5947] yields 0.2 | 23.2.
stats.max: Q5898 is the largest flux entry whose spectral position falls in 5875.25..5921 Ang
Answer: 28.4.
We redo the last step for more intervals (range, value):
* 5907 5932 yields 27.5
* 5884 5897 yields 26.6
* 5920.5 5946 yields 26.1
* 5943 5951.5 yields 24.3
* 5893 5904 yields 24.5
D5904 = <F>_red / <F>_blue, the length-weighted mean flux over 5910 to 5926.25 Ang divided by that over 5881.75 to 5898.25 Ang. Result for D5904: 1.06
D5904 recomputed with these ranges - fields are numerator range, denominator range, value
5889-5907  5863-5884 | 0.85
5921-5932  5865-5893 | 0.91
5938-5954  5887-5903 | 1.01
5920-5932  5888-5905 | 1.04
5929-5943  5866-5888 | 0.86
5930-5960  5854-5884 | 0.88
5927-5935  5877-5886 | 0.89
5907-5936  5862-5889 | 0.93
